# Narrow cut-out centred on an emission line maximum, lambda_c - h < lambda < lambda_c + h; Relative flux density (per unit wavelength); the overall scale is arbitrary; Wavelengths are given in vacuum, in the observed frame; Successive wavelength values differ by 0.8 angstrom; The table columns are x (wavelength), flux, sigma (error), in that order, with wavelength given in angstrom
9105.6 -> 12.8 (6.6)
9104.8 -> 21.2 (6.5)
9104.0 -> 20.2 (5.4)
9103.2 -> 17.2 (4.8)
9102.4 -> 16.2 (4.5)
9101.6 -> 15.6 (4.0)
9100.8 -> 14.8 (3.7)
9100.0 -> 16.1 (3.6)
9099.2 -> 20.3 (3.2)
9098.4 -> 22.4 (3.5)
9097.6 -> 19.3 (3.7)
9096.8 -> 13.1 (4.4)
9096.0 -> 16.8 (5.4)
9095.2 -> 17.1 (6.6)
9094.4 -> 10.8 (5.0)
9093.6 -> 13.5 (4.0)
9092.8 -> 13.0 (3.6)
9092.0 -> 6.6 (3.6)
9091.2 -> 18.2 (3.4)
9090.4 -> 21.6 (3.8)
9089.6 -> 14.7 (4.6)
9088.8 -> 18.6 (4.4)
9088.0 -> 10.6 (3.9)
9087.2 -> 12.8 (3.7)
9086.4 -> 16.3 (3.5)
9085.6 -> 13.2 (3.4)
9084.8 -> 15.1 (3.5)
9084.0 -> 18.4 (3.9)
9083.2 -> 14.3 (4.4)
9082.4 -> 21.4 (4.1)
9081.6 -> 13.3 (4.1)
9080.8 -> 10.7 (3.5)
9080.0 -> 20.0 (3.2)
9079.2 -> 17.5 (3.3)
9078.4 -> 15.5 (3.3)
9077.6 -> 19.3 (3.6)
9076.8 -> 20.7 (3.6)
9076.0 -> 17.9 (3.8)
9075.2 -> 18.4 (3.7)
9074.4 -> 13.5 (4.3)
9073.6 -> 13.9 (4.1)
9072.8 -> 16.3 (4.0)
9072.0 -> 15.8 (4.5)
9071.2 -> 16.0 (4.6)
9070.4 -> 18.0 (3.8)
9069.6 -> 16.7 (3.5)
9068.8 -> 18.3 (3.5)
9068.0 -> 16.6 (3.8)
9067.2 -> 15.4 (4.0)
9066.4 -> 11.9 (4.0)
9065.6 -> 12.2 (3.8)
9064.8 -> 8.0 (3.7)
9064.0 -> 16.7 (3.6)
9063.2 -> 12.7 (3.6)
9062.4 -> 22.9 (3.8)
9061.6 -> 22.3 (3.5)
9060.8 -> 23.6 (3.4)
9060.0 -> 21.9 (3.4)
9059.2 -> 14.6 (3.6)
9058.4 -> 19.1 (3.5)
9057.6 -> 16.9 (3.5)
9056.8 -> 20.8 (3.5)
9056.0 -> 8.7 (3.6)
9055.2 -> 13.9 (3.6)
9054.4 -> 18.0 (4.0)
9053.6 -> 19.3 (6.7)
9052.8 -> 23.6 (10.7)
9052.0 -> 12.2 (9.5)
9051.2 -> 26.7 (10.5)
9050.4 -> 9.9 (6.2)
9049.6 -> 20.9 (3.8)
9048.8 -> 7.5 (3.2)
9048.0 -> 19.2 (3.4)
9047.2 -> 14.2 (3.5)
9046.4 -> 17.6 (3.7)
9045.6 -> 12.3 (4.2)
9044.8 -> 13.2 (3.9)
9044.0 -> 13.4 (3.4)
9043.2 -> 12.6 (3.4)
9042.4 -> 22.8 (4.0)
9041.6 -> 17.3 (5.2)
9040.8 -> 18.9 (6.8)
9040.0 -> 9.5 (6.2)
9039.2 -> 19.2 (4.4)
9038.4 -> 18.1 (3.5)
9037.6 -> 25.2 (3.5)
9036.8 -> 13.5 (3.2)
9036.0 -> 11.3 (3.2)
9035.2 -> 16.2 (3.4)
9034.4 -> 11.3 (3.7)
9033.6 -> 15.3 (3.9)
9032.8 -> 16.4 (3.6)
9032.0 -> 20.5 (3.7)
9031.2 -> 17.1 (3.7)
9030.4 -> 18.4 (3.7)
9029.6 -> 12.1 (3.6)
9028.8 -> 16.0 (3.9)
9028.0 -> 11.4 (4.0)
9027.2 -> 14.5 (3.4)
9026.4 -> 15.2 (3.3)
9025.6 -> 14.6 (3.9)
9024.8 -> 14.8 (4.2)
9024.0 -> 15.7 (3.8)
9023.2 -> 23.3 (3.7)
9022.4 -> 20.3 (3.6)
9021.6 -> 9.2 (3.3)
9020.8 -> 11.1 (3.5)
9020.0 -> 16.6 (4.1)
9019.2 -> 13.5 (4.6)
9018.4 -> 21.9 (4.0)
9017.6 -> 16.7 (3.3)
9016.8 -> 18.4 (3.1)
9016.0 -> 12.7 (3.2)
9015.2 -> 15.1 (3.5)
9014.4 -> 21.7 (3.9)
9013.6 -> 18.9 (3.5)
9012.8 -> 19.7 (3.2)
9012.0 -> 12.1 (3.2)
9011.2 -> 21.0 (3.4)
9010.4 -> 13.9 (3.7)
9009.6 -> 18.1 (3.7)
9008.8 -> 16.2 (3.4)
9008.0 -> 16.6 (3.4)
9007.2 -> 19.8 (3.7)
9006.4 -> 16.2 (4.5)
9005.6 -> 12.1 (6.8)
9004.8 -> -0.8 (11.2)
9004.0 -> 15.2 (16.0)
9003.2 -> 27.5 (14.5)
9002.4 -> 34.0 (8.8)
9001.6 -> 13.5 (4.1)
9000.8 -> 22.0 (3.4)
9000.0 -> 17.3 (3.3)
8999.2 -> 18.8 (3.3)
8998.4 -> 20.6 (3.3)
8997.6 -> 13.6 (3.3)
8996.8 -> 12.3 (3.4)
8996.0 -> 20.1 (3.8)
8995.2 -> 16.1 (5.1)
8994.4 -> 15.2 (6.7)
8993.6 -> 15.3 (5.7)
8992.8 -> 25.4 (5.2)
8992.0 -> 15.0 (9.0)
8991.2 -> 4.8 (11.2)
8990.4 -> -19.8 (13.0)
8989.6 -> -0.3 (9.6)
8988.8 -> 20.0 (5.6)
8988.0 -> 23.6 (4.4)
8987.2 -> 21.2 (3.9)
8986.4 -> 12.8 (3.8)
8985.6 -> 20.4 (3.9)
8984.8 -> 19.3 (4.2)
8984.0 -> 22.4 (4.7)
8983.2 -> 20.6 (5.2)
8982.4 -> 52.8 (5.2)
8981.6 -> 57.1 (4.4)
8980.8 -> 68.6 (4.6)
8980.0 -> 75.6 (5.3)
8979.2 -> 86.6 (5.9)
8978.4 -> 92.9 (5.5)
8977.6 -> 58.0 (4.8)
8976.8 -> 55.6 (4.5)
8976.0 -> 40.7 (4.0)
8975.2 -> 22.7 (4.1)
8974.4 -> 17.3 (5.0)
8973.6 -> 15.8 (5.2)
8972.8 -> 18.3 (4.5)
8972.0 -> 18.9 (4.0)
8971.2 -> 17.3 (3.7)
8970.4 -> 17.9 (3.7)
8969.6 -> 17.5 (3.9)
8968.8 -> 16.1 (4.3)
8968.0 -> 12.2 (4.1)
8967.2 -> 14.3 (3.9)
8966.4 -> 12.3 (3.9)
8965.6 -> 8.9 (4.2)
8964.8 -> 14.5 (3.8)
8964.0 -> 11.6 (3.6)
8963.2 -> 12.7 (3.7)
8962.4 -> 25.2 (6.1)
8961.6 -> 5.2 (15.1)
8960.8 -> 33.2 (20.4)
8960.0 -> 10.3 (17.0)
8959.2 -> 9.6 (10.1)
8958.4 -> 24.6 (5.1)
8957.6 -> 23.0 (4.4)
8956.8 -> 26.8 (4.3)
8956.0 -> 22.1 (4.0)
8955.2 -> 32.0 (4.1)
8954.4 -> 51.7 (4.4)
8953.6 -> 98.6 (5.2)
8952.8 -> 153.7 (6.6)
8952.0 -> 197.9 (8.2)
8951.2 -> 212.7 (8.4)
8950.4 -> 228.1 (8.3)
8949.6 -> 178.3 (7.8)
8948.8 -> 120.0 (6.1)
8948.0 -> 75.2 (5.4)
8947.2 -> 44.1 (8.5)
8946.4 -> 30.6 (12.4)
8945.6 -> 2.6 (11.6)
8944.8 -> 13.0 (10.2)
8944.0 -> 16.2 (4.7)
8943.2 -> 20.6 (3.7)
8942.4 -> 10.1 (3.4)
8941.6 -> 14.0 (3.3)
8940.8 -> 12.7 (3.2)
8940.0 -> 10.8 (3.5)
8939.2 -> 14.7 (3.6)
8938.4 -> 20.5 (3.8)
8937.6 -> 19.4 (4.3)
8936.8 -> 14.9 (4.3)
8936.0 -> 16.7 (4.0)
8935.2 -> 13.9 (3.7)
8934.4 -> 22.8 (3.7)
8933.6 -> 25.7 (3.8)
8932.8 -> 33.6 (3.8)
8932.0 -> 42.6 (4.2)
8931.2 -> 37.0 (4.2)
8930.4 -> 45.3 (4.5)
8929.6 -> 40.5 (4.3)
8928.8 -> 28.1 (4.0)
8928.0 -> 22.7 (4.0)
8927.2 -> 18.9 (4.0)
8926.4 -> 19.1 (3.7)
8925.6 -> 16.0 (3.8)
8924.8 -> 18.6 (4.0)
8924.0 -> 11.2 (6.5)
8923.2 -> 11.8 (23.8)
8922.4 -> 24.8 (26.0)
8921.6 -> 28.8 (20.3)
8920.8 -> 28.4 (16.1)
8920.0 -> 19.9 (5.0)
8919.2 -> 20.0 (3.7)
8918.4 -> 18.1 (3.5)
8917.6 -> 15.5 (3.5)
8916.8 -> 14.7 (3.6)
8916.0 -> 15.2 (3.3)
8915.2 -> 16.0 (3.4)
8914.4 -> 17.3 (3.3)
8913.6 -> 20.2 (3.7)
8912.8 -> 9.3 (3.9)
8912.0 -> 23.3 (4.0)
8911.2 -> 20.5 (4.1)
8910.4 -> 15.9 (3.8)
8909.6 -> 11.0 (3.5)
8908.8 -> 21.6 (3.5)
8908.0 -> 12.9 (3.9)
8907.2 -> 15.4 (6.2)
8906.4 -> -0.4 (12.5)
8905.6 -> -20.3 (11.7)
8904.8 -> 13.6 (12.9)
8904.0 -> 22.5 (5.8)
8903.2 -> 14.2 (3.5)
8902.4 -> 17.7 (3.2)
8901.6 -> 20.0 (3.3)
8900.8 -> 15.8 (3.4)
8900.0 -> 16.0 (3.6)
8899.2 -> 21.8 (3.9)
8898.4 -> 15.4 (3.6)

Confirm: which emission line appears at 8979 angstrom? [N II] 6583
